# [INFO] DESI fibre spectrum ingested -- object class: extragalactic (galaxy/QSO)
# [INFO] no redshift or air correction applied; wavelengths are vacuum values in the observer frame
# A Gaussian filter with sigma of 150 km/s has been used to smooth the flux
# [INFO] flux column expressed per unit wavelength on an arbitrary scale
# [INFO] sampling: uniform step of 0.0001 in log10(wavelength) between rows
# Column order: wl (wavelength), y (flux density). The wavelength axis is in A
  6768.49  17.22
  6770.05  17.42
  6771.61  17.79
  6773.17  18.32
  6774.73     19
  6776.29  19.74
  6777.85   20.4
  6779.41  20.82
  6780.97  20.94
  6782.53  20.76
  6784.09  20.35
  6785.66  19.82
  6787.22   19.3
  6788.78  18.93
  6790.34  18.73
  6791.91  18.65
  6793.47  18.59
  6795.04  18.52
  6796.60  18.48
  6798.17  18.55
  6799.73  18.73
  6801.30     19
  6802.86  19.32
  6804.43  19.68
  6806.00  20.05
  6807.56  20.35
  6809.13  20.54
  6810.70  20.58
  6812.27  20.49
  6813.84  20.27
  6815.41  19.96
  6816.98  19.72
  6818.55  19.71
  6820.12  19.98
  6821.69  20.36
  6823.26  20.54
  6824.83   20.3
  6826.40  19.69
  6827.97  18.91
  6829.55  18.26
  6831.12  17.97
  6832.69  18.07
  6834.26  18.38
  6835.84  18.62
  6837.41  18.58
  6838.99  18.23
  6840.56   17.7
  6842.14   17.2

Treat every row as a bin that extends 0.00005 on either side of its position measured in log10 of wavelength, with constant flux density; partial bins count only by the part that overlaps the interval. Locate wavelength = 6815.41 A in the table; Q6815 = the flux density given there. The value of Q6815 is 19.96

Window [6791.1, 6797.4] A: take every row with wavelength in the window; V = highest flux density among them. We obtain 18.65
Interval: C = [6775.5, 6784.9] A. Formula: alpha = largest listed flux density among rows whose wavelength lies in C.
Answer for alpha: 20.94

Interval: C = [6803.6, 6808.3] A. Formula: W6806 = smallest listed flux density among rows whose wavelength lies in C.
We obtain 19.68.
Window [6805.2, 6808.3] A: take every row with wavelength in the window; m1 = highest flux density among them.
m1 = 20.35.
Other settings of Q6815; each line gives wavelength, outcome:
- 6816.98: 19.72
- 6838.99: 18.23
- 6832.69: 18.07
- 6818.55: 19.71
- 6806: 20.05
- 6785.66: 19.82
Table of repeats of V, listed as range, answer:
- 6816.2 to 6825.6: 20.54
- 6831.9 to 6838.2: 18.62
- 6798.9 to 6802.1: 19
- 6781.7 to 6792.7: 20.76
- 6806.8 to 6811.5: 20.58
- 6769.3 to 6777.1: 19.74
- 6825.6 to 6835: 19.69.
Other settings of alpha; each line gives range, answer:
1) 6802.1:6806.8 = 20.05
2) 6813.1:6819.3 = 20.27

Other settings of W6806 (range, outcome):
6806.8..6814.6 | 20.27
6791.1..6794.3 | 18.59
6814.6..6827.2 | 19.69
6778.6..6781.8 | 20.82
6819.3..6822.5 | 19.98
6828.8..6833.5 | 17.97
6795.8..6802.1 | 18.48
